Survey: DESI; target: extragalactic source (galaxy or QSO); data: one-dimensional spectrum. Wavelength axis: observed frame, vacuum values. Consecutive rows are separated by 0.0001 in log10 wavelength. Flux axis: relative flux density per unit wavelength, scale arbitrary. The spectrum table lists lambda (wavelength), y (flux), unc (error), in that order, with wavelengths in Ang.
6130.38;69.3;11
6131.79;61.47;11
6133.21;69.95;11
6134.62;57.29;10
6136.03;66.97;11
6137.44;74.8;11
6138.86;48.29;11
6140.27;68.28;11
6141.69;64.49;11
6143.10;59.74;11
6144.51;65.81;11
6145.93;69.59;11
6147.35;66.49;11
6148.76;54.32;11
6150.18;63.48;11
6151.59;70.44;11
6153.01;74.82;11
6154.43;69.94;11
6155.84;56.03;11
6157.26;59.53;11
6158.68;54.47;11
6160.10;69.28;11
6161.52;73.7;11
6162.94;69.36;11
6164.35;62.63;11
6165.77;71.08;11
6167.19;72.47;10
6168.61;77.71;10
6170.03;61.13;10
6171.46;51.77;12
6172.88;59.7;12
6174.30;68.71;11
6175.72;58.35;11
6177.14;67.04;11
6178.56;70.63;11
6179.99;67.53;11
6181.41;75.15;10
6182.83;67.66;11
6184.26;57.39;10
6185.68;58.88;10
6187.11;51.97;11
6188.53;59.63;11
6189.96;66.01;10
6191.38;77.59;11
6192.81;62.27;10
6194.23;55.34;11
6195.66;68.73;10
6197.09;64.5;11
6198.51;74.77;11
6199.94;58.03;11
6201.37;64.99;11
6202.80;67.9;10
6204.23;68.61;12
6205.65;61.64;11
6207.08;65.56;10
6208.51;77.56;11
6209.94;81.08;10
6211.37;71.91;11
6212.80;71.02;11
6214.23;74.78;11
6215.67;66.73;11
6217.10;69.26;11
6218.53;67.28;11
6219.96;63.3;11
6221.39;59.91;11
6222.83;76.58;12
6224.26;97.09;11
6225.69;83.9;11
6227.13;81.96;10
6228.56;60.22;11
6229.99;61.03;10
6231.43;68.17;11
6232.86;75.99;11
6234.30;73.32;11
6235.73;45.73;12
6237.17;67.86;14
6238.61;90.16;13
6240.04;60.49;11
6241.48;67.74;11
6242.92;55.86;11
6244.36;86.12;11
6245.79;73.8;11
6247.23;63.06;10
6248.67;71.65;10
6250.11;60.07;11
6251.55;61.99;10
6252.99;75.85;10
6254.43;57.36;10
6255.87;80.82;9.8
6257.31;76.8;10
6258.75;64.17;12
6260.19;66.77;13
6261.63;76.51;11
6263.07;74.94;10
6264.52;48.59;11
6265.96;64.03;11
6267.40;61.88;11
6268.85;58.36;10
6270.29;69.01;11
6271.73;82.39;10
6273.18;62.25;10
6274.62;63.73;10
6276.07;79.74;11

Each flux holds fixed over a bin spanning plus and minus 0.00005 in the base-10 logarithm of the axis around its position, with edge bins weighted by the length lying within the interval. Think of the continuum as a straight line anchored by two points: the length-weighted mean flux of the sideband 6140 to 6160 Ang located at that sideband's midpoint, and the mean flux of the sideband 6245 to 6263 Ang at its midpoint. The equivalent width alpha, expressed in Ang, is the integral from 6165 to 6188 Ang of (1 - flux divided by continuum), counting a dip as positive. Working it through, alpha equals 0.25 Ang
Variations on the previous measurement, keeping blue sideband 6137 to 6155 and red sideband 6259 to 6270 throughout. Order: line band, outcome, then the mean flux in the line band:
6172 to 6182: -0.2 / 66.4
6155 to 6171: -0.2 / 65.9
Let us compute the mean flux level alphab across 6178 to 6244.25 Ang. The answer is 68.3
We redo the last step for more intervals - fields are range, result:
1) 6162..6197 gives 65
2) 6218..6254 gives 69.9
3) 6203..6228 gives 72.7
